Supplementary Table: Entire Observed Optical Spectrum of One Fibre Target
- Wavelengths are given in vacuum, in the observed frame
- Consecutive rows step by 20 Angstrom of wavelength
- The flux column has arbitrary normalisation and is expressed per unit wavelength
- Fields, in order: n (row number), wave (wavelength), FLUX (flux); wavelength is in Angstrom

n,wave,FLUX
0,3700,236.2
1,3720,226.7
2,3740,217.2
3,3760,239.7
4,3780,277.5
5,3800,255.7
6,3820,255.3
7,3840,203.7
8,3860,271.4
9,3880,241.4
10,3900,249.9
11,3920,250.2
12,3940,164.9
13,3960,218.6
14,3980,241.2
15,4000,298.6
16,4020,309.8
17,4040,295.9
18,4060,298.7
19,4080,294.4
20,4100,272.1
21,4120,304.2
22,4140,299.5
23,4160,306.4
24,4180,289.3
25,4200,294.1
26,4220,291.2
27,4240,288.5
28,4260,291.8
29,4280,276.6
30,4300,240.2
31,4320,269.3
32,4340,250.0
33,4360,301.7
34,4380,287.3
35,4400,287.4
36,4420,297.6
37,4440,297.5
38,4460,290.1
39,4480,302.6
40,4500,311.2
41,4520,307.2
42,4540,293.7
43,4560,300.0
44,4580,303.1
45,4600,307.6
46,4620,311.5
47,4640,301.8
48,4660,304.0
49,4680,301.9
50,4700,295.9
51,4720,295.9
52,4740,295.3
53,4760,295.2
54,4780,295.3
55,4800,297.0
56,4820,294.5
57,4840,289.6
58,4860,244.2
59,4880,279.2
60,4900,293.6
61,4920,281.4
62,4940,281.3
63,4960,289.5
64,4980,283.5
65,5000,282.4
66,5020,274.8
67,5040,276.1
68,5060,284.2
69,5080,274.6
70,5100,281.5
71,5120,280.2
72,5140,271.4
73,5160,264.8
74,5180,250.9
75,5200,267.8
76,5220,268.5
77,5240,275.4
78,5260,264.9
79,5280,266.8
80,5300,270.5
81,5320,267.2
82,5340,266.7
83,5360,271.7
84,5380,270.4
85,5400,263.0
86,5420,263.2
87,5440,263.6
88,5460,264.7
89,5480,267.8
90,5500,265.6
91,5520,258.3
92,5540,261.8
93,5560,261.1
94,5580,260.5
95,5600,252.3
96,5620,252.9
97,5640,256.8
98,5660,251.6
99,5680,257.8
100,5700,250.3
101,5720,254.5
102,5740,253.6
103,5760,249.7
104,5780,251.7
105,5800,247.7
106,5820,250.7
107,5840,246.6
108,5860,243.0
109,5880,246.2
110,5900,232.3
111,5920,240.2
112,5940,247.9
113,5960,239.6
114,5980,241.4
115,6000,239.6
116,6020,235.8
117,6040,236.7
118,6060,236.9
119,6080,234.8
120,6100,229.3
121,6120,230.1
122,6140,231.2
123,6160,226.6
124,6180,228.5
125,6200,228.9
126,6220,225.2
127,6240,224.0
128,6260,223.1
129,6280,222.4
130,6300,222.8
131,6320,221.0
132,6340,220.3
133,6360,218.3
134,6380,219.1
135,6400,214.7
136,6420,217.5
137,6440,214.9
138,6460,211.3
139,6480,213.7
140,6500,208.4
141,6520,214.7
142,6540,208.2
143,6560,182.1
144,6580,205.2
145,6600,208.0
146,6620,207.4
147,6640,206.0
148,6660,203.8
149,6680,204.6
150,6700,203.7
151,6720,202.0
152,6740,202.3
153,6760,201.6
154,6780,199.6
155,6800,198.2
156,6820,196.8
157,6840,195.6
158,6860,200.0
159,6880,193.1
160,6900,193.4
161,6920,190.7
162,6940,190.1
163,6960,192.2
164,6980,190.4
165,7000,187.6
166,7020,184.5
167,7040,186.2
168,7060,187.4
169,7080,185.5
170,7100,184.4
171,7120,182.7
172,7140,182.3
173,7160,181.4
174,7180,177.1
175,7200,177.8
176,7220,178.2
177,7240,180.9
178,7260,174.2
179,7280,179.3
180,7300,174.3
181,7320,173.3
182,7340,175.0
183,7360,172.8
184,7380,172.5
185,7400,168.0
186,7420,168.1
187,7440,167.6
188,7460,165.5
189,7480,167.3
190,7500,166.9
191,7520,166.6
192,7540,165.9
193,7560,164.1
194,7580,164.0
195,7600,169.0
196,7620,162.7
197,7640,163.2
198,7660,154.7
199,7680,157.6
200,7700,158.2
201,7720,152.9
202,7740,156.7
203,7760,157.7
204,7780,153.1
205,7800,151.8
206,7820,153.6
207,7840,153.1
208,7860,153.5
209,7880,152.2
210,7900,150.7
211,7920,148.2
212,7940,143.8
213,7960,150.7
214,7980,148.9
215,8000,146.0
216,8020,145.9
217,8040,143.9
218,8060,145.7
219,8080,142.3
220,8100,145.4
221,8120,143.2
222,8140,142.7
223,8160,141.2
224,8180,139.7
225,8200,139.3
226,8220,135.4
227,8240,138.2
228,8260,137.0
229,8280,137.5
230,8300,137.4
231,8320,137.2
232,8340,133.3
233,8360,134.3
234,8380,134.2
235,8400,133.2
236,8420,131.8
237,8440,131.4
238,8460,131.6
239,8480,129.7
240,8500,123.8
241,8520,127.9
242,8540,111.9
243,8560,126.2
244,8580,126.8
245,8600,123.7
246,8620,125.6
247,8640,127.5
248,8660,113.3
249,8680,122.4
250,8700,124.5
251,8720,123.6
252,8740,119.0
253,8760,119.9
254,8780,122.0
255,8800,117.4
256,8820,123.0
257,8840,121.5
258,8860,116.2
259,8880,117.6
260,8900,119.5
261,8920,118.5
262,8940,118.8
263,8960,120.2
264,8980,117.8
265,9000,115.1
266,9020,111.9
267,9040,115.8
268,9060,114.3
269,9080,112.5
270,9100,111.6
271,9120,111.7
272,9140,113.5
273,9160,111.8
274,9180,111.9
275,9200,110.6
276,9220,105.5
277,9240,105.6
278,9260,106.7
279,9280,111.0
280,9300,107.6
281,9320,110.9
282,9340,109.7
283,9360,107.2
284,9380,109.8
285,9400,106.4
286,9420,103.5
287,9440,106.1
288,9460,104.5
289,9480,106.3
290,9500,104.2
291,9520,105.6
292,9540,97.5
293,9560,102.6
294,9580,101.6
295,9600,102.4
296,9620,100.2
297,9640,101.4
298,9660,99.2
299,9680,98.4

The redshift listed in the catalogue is 0.00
